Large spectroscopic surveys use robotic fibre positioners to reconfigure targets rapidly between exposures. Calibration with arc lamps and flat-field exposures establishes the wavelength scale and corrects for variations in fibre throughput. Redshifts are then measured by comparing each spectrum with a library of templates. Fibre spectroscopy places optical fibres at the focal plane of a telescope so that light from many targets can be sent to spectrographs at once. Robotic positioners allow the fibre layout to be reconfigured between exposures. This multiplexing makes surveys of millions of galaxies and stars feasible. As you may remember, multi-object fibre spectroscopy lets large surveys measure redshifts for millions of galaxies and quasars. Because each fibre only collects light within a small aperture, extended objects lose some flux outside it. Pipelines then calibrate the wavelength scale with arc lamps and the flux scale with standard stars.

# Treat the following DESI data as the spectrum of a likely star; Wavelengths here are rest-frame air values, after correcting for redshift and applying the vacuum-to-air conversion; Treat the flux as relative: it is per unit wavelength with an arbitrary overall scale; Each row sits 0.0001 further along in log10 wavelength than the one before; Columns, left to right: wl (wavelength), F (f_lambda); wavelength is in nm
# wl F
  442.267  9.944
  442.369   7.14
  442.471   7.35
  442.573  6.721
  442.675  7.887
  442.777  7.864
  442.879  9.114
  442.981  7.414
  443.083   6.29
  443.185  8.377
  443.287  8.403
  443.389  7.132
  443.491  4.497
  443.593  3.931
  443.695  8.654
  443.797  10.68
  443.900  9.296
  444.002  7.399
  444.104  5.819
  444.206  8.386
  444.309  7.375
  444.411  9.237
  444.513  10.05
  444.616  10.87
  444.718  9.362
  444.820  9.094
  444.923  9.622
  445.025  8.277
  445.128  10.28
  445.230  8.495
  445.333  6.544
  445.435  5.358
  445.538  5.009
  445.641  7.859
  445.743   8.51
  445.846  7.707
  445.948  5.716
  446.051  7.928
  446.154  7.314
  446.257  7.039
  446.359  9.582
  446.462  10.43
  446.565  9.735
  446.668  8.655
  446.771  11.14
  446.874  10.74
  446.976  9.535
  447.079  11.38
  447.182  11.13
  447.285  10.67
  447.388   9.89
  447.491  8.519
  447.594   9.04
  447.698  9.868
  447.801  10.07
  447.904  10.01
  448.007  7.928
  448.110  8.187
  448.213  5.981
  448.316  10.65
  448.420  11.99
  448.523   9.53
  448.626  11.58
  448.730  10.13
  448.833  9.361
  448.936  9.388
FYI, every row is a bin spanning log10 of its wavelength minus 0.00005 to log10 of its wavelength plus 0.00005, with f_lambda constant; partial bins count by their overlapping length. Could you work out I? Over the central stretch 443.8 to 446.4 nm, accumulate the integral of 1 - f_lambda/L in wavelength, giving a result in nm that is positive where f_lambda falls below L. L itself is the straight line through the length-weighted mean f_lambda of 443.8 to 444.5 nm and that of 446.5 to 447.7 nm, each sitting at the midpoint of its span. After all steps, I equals 0.186 nm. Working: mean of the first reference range 8.22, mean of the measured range 8.13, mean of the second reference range 10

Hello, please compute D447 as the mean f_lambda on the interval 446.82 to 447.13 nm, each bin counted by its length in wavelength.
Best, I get 10.6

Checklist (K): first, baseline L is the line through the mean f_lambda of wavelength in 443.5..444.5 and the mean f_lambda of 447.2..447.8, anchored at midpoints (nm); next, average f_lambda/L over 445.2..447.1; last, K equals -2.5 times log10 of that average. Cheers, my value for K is 0.09 mag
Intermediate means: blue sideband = 7.81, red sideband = 9.71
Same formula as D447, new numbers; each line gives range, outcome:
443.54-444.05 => 7.98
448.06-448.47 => 9.19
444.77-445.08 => 8.99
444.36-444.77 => 9.89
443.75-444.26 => 8.28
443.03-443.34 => 7.69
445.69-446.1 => 7.48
